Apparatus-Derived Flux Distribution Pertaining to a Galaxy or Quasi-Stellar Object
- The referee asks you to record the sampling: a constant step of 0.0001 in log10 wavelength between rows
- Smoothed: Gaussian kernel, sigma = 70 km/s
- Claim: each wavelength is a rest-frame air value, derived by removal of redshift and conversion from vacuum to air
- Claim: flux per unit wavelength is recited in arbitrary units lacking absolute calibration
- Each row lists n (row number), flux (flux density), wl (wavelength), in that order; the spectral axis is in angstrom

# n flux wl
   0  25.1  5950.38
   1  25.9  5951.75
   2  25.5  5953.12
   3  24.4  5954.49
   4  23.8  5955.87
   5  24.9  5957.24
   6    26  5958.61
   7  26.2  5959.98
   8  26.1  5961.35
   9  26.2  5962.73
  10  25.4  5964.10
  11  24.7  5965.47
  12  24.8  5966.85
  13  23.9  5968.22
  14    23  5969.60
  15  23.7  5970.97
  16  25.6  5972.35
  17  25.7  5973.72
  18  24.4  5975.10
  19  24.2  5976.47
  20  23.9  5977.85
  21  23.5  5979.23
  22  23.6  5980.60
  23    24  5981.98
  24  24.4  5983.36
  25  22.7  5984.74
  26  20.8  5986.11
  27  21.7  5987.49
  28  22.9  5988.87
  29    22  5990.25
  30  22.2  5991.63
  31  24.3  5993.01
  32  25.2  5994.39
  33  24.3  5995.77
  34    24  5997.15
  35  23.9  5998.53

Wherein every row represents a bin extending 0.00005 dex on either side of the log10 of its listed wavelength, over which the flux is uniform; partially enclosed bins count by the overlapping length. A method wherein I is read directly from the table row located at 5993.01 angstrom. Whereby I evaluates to 24.3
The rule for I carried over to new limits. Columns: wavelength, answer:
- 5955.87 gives 23.8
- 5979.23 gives 23.5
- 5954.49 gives 24.4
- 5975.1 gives 24.4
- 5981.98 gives 24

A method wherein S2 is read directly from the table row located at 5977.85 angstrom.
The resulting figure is 23.9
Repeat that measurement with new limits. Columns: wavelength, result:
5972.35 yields 25.6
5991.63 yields 22.2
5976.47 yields 24.2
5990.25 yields 22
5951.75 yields 25.9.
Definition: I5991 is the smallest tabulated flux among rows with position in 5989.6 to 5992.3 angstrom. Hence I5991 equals 22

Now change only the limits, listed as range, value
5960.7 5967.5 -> 24.7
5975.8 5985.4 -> 22.7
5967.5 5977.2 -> 23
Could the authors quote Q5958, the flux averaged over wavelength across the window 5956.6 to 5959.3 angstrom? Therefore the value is 25.5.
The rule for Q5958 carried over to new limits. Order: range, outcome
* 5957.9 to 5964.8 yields 26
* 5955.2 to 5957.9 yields 24.4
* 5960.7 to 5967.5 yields 25.4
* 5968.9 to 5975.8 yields 24.5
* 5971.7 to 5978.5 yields 24.8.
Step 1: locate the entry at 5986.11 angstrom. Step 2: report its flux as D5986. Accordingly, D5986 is 20.8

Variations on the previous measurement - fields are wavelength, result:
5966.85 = 24.8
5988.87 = 22.9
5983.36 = 24.4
